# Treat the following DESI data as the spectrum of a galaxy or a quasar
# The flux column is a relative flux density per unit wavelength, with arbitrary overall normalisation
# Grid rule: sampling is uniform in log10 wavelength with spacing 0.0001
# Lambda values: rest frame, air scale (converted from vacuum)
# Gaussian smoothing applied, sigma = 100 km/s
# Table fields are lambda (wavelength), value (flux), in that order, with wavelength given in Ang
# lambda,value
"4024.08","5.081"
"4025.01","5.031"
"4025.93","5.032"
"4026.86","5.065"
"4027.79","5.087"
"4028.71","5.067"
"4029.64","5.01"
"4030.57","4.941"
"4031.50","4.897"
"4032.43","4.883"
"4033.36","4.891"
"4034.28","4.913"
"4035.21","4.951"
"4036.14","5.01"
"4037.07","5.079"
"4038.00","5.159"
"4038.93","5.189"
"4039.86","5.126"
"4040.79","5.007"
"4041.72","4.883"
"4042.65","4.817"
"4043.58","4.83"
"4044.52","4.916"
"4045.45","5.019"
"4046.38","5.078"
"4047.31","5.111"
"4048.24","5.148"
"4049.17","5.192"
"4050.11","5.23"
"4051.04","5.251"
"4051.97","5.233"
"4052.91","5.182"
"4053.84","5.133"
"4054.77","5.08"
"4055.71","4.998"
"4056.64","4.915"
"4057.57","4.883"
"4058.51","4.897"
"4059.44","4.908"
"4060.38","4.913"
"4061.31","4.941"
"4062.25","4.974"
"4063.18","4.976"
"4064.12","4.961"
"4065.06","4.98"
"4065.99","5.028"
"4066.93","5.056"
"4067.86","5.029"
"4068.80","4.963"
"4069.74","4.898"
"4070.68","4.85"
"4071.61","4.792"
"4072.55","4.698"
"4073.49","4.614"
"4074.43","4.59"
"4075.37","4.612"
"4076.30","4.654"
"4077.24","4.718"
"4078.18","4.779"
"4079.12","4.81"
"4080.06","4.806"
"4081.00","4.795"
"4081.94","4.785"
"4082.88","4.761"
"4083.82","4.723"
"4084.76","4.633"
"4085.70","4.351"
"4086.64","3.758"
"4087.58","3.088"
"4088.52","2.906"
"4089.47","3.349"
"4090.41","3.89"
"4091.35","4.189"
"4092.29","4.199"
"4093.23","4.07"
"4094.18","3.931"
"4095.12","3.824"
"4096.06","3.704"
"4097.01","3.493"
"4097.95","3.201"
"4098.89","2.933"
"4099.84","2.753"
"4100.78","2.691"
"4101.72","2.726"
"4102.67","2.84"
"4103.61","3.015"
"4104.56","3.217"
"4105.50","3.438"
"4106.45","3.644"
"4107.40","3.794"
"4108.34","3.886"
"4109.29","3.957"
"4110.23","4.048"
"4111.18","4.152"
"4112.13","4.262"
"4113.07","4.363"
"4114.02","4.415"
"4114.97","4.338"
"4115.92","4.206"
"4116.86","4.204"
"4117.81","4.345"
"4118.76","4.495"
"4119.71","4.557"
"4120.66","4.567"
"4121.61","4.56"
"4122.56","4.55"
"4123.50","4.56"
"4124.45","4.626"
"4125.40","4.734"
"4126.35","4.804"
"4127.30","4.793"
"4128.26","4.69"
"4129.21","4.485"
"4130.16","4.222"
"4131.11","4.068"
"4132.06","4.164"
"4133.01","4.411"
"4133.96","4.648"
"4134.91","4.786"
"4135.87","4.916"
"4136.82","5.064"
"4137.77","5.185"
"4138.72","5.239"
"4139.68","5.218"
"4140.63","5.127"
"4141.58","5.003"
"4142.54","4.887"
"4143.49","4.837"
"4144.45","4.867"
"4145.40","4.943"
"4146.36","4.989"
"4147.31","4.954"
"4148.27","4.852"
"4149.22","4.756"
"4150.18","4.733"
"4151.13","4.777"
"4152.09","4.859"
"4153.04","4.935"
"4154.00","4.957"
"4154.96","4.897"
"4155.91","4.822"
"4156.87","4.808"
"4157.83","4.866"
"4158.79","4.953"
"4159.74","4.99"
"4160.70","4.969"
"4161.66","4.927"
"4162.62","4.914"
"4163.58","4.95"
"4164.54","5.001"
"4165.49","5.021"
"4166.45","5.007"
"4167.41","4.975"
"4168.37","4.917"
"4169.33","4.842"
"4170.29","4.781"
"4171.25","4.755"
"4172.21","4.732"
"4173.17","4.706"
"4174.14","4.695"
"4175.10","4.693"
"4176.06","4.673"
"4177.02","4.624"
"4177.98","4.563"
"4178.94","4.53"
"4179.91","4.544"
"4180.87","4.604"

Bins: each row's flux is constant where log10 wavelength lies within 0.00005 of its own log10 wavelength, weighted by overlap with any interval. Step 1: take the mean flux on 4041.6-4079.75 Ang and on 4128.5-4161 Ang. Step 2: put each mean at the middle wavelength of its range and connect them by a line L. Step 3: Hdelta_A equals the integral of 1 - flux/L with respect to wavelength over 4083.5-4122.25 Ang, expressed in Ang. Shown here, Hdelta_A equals 8.4 Ang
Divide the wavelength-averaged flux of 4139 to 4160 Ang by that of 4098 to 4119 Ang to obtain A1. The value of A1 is 1.3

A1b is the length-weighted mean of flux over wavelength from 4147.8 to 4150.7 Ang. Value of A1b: 4.79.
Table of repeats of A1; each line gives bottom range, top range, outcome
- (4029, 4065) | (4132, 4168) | 0.98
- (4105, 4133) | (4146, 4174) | 1.13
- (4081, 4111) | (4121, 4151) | 1.29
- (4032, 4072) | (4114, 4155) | 0.94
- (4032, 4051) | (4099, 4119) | 0.74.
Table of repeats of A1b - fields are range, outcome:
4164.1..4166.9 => 5.02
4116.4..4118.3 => 4.27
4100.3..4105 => 2.9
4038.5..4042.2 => 5.05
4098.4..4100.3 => 2.84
